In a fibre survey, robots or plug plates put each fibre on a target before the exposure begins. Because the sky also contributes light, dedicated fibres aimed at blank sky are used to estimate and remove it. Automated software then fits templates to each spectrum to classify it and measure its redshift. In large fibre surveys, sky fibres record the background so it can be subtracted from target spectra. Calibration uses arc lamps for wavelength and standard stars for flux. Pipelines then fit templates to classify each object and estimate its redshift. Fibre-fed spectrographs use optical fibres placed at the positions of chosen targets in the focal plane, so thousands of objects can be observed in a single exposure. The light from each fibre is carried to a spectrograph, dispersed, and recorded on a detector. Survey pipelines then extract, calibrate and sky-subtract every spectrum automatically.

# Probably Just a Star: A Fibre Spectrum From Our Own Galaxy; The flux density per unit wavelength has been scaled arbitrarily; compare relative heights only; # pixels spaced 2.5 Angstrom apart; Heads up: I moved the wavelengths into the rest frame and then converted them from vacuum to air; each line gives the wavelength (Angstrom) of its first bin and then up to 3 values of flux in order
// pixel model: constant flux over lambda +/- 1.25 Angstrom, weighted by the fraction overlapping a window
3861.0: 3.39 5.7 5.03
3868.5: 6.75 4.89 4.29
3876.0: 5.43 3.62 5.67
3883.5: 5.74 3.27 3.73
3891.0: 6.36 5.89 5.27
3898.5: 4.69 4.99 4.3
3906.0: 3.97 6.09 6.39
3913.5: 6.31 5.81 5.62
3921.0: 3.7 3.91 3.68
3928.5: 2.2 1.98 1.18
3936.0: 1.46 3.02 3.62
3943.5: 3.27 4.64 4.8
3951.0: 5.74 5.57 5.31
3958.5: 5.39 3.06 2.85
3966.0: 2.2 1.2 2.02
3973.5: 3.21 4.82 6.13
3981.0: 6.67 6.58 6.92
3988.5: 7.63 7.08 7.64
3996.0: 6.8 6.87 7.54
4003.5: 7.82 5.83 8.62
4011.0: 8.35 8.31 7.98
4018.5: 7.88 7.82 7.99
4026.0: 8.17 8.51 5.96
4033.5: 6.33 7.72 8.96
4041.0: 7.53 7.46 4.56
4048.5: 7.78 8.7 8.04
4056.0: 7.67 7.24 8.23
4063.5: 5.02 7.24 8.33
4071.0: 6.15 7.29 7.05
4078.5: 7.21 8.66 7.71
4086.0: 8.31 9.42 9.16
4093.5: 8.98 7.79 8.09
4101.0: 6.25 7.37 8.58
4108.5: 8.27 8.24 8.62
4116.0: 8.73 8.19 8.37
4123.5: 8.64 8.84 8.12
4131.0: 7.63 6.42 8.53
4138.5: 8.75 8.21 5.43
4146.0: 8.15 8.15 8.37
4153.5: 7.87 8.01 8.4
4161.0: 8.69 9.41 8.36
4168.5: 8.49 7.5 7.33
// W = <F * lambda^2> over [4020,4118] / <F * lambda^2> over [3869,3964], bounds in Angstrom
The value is 1.88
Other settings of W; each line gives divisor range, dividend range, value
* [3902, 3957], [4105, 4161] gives 2.14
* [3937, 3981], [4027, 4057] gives 1.94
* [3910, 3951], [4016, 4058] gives 2.05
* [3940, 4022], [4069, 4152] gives 1.47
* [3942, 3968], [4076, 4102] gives 2.07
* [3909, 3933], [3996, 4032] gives 1.85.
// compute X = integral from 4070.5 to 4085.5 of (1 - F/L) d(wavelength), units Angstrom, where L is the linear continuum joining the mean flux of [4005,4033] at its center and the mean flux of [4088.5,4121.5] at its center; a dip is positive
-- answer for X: 1.2 Angstrom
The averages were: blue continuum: 7.74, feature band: 7.45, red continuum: 8.25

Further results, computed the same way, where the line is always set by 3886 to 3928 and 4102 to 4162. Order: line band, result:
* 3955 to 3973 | 8.2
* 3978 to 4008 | -4.3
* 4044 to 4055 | -0.5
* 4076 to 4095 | -2.4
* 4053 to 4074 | -0.2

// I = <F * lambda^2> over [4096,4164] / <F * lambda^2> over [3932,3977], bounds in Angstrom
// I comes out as 2.51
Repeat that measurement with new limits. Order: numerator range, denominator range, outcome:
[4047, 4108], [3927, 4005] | 1.74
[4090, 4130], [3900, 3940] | 2.26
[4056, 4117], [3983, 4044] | 1.08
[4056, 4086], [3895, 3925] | 1.57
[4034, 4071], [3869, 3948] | 1.82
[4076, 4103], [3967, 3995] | 1.57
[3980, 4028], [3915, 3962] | 2.00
